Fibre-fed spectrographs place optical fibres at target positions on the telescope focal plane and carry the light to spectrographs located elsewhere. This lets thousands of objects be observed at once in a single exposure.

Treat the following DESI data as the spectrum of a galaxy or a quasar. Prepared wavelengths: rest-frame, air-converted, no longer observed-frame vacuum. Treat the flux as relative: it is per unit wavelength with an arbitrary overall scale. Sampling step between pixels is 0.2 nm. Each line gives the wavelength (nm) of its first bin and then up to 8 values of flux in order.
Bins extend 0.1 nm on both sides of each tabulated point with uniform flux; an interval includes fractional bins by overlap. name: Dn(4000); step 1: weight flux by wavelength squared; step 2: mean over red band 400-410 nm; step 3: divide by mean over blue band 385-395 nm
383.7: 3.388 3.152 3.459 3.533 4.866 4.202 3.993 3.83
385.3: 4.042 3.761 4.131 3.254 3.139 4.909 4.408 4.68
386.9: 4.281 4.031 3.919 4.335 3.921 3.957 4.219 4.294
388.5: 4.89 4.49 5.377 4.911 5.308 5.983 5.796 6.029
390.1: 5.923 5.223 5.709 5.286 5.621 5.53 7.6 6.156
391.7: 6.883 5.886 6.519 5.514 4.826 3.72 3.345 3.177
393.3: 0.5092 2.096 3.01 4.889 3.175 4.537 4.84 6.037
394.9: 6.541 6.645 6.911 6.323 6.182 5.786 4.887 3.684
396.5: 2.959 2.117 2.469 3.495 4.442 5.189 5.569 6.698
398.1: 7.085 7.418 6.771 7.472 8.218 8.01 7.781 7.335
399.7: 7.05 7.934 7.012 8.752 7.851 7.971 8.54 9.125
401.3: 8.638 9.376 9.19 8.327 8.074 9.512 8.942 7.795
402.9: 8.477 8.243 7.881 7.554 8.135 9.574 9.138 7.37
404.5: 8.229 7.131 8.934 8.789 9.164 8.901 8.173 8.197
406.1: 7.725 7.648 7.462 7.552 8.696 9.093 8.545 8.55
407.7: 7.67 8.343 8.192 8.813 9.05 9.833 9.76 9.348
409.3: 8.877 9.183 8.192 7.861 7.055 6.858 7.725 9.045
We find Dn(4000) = 1.95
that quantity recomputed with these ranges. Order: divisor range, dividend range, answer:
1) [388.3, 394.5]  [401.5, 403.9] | 1.82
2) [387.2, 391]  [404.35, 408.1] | 1.79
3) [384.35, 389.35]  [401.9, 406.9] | 2.12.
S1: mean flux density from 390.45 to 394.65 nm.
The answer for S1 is 4.71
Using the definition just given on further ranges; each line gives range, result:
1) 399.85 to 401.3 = 8.21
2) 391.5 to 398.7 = 4.92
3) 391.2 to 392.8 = 5.89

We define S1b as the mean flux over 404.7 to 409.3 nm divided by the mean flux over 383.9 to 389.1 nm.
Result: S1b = 2.1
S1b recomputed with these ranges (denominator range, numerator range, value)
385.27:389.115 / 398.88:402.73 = 1.95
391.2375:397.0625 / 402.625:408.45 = 1.76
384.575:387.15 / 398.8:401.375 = 1.97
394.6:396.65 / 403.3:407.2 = 1.50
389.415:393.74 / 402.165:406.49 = 1.65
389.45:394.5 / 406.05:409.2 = 1.74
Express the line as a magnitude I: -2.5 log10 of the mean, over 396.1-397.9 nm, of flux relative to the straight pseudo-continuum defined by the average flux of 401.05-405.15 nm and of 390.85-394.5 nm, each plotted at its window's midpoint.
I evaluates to 0.49 mag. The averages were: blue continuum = 4.6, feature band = 3.97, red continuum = 8.49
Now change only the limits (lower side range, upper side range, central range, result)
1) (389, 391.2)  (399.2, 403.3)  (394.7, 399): 0.28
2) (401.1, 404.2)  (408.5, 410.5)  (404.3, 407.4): 0.04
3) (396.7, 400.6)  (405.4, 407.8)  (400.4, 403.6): -0.17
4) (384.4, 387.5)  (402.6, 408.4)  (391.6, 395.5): 0.21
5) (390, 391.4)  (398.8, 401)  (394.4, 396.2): 0.14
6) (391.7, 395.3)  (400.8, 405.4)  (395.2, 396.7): 0.10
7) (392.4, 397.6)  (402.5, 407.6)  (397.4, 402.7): -0.23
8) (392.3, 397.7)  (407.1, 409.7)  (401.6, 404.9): -0.18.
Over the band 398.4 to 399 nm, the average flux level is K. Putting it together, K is 7.49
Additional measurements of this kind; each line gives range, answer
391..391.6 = 6.43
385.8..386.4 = 3.77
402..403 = 8.56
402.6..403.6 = 7.99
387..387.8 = 4.05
